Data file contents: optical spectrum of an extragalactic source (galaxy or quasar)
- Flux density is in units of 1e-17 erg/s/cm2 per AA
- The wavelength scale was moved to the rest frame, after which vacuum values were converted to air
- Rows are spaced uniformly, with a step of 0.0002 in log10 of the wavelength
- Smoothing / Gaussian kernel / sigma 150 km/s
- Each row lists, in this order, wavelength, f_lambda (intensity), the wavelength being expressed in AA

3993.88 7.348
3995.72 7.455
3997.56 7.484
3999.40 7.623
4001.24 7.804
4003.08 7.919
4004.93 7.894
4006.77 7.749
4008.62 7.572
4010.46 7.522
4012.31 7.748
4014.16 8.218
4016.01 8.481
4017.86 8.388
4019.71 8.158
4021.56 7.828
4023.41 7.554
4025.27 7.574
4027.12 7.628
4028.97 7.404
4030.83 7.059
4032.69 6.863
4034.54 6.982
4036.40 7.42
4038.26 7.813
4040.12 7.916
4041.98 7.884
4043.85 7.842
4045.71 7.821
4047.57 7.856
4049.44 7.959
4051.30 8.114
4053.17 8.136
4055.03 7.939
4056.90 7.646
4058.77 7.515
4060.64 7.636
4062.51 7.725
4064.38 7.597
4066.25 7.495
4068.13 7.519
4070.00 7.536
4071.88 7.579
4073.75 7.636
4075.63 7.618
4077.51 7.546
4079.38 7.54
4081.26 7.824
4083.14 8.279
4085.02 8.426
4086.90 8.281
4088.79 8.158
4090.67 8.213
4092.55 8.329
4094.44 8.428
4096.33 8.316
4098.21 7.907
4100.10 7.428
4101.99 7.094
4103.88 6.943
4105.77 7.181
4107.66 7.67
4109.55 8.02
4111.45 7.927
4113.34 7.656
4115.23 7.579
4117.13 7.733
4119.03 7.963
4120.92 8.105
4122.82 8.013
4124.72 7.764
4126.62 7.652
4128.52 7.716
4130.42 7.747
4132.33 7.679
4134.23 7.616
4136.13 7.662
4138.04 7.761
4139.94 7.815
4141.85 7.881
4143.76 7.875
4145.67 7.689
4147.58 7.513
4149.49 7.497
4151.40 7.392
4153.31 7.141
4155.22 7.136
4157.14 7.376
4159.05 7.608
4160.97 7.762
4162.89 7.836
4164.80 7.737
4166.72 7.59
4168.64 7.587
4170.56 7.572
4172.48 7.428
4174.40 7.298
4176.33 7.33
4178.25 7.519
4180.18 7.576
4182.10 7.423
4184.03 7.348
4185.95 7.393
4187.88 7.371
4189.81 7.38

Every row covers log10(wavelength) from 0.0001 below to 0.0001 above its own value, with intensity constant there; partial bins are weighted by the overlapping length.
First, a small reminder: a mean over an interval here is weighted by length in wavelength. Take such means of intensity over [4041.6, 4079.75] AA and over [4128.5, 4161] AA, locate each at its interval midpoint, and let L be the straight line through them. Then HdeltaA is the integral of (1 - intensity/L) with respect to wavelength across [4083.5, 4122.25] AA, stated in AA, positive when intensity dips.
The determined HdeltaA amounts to -1.10 AA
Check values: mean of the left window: 7.72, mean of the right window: 7.6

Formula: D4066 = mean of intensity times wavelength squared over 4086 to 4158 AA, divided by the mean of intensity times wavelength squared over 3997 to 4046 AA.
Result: 1.05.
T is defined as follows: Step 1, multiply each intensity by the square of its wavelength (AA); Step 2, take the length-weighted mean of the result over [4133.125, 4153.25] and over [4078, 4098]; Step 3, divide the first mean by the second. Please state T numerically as 0.96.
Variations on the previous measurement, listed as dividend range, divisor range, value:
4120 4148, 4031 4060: 1.05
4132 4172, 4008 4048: 1.05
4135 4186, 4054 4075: 1.04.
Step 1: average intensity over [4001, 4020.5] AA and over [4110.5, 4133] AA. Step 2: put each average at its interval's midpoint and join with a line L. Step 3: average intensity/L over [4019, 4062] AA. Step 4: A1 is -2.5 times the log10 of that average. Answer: 0.03 mag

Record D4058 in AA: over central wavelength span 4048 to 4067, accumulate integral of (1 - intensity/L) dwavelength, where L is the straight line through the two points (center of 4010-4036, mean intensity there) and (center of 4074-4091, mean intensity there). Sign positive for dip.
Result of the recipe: 0.1 AA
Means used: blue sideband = 7.67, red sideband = 7.96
